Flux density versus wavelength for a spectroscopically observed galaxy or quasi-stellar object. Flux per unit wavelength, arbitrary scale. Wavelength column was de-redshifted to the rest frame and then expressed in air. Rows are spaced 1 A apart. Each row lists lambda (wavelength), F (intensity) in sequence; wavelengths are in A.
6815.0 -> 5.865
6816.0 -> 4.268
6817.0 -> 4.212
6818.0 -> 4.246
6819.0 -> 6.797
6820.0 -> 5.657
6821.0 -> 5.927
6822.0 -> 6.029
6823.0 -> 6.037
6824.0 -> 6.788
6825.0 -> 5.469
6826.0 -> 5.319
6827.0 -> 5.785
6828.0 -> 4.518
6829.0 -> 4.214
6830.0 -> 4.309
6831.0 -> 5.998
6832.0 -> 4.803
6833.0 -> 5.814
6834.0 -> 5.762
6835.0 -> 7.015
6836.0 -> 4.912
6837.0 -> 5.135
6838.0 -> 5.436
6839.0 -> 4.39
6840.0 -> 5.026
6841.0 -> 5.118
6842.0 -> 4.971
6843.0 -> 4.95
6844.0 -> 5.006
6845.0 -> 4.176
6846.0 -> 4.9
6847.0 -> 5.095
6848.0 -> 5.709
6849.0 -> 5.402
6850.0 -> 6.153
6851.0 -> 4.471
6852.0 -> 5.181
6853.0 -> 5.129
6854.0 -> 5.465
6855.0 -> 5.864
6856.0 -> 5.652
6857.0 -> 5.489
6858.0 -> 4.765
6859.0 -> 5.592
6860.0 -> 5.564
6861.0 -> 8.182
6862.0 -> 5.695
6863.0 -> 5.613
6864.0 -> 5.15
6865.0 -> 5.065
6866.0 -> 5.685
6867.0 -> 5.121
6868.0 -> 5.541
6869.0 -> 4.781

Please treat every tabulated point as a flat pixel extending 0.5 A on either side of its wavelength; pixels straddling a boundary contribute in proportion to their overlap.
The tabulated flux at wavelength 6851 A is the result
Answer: 4.471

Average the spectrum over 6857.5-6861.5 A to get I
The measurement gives 6.03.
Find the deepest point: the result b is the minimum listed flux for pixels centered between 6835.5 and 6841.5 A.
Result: 4.39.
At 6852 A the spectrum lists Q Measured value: 5.181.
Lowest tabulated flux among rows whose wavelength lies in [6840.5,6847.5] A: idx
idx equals 4.176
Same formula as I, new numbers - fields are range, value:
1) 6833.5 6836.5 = 5.9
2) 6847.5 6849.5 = 5.56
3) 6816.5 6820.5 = 5.23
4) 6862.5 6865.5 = 5.28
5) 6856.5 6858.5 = 5.13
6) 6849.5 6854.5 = 5.28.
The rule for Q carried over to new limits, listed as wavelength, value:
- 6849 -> 5.402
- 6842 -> 4.971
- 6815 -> 5.865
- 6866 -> 5.685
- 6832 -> 4.803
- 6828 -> 4.518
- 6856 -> 5.652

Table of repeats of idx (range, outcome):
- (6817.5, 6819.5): 4.246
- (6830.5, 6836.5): 4.803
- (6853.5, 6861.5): 4.765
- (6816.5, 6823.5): 4.212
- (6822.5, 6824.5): 6.037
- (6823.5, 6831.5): 4.214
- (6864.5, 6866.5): 5.065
